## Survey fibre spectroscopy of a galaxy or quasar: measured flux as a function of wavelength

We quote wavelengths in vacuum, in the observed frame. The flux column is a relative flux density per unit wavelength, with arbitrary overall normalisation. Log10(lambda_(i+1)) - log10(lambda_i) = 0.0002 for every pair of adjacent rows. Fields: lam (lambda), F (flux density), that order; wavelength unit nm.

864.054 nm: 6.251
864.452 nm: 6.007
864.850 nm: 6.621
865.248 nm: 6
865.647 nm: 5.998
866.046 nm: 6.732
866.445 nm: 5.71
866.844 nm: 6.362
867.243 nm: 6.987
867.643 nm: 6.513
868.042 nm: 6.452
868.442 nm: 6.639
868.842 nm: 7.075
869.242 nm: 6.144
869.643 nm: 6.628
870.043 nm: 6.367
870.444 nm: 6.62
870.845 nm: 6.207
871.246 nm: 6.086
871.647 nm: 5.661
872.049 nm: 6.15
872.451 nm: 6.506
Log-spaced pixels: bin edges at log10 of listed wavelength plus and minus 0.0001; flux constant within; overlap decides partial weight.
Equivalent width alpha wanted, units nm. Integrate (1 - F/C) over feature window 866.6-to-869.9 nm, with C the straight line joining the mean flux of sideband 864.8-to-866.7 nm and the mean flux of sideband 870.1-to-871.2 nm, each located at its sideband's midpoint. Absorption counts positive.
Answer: -0.16 nm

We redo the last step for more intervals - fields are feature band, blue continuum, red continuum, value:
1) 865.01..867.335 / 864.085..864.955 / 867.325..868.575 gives 0.053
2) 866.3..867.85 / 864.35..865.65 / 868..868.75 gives 0.012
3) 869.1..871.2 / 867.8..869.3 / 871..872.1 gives -0.040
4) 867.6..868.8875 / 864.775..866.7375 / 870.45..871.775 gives -0.103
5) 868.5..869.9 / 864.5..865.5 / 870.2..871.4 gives -0.069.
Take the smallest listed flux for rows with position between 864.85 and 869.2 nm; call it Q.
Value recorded 5.71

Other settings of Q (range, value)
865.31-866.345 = 5.998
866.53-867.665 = 6.362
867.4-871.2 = 6.144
